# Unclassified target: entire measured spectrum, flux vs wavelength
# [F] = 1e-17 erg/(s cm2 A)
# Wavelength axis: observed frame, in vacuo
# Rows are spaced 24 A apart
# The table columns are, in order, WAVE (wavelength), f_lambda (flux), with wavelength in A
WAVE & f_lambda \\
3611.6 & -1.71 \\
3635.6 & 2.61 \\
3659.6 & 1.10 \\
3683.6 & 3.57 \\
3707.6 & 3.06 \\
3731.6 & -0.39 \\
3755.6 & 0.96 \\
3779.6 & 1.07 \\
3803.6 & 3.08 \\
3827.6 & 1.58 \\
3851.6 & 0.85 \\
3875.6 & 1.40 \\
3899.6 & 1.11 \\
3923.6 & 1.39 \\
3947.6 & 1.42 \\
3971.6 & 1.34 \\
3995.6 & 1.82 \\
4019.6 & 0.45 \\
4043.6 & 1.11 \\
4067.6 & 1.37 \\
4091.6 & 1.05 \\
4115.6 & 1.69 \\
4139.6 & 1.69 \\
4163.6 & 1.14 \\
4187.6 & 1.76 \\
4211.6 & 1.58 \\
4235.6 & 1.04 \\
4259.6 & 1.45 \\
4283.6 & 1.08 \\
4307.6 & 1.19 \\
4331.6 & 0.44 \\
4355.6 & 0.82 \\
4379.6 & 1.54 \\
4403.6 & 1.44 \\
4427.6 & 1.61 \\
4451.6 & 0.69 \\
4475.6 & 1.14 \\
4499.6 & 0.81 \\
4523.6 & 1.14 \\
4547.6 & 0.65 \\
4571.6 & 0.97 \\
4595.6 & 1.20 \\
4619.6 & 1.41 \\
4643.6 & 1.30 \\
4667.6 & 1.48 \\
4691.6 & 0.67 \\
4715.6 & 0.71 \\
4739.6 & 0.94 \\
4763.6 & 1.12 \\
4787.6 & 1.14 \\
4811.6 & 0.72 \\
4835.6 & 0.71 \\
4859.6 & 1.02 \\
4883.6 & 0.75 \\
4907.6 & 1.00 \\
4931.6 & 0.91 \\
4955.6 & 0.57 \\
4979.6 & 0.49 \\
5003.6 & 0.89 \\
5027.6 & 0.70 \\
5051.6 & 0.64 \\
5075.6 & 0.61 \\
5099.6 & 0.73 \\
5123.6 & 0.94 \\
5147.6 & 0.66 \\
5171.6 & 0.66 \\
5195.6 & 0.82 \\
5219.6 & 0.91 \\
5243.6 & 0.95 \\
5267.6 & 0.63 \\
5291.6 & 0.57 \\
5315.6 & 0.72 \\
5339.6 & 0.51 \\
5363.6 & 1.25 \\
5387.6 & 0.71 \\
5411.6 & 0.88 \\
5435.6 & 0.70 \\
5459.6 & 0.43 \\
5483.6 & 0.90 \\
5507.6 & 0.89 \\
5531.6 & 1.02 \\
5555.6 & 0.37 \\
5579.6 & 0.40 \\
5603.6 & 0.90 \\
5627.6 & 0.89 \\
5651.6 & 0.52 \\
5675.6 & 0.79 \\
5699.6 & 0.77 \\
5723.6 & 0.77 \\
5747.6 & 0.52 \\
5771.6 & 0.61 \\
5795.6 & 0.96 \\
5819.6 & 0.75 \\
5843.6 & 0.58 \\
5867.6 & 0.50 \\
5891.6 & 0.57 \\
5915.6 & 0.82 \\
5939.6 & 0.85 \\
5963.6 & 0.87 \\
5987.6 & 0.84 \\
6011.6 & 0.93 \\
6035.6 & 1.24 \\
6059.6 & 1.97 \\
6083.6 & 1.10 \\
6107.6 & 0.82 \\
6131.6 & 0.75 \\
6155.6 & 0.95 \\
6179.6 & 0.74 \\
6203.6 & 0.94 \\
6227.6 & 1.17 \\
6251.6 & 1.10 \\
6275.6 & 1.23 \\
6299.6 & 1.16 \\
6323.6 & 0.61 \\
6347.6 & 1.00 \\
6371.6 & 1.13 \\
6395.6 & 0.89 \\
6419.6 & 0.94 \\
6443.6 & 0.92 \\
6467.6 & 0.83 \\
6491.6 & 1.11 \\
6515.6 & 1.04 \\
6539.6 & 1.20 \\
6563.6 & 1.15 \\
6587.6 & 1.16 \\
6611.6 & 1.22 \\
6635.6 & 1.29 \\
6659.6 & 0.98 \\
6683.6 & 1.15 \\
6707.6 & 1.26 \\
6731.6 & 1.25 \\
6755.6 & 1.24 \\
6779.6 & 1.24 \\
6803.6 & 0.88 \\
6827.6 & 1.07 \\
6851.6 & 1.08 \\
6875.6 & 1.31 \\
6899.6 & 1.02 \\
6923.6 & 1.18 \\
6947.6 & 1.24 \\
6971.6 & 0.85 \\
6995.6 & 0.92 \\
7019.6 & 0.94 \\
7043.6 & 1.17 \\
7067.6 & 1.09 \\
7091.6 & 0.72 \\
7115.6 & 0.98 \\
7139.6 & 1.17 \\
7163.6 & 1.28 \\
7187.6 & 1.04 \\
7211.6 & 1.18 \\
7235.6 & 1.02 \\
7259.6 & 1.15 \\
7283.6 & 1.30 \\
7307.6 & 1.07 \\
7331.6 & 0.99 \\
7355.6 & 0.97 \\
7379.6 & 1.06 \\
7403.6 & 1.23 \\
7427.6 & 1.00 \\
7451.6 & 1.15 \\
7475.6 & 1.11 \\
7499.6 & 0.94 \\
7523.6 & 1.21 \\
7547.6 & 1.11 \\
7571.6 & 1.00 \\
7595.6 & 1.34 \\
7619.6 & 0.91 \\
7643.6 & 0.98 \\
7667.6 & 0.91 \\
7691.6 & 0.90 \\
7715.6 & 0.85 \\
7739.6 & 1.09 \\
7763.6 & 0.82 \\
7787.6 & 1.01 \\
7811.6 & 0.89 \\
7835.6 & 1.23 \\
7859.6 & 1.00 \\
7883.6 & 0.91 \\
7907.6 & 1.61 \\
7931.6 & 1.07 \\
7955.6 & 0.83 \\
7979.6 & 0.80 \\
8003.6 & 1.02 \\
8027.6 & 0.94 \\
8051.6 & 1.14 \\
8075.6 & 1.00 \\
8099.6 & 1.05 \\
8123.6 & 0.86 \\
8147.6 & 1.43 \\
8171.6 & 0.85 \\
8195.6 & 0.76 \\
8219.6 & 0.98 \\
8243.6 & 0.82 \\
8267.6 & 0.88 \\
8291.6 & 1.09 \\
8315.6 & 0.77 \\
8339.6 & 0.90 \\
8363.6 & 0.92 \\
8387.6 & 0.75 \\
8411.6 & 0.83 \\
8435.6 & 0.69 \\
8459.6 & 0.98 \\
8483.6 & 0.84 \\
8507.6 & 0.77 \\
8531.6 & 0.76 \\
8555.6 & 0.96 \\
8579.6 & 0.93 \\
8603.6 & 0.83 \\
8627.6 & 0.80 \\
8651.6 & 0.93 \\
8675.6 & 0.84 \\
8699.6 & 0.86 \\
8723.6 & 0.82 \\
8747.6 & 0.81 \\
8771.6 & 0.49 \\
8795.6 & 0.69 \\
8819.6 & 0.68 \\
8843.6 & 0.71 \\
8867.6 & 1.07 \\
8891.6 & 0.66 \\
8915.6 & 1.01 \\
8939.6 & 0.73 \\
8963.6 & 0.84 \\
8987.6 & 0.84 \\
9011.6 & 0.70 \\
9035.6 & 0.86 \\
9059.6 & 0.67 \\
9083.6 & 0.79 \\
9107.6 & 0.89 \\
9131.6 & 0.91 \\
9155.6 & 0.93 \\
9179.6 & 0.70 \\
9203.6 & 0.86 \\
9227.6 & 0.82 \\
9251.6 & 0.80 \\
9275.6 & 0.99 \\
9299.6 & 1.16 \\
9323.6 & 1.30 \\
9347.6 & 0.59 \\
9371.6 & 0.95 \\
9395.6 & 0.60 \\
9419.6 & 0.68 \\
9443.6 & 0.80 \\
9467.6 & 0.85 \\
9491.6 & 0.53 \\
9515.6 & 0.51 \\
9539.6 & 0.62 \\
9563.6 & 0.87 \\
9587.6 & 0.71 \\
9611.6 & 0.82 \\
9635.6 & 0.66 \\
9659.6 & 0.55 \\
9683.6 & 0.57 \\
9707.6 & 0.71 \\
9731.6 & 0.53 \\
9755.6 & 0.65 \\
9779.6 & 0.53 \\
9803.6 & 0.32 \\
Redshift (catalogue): 0.63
